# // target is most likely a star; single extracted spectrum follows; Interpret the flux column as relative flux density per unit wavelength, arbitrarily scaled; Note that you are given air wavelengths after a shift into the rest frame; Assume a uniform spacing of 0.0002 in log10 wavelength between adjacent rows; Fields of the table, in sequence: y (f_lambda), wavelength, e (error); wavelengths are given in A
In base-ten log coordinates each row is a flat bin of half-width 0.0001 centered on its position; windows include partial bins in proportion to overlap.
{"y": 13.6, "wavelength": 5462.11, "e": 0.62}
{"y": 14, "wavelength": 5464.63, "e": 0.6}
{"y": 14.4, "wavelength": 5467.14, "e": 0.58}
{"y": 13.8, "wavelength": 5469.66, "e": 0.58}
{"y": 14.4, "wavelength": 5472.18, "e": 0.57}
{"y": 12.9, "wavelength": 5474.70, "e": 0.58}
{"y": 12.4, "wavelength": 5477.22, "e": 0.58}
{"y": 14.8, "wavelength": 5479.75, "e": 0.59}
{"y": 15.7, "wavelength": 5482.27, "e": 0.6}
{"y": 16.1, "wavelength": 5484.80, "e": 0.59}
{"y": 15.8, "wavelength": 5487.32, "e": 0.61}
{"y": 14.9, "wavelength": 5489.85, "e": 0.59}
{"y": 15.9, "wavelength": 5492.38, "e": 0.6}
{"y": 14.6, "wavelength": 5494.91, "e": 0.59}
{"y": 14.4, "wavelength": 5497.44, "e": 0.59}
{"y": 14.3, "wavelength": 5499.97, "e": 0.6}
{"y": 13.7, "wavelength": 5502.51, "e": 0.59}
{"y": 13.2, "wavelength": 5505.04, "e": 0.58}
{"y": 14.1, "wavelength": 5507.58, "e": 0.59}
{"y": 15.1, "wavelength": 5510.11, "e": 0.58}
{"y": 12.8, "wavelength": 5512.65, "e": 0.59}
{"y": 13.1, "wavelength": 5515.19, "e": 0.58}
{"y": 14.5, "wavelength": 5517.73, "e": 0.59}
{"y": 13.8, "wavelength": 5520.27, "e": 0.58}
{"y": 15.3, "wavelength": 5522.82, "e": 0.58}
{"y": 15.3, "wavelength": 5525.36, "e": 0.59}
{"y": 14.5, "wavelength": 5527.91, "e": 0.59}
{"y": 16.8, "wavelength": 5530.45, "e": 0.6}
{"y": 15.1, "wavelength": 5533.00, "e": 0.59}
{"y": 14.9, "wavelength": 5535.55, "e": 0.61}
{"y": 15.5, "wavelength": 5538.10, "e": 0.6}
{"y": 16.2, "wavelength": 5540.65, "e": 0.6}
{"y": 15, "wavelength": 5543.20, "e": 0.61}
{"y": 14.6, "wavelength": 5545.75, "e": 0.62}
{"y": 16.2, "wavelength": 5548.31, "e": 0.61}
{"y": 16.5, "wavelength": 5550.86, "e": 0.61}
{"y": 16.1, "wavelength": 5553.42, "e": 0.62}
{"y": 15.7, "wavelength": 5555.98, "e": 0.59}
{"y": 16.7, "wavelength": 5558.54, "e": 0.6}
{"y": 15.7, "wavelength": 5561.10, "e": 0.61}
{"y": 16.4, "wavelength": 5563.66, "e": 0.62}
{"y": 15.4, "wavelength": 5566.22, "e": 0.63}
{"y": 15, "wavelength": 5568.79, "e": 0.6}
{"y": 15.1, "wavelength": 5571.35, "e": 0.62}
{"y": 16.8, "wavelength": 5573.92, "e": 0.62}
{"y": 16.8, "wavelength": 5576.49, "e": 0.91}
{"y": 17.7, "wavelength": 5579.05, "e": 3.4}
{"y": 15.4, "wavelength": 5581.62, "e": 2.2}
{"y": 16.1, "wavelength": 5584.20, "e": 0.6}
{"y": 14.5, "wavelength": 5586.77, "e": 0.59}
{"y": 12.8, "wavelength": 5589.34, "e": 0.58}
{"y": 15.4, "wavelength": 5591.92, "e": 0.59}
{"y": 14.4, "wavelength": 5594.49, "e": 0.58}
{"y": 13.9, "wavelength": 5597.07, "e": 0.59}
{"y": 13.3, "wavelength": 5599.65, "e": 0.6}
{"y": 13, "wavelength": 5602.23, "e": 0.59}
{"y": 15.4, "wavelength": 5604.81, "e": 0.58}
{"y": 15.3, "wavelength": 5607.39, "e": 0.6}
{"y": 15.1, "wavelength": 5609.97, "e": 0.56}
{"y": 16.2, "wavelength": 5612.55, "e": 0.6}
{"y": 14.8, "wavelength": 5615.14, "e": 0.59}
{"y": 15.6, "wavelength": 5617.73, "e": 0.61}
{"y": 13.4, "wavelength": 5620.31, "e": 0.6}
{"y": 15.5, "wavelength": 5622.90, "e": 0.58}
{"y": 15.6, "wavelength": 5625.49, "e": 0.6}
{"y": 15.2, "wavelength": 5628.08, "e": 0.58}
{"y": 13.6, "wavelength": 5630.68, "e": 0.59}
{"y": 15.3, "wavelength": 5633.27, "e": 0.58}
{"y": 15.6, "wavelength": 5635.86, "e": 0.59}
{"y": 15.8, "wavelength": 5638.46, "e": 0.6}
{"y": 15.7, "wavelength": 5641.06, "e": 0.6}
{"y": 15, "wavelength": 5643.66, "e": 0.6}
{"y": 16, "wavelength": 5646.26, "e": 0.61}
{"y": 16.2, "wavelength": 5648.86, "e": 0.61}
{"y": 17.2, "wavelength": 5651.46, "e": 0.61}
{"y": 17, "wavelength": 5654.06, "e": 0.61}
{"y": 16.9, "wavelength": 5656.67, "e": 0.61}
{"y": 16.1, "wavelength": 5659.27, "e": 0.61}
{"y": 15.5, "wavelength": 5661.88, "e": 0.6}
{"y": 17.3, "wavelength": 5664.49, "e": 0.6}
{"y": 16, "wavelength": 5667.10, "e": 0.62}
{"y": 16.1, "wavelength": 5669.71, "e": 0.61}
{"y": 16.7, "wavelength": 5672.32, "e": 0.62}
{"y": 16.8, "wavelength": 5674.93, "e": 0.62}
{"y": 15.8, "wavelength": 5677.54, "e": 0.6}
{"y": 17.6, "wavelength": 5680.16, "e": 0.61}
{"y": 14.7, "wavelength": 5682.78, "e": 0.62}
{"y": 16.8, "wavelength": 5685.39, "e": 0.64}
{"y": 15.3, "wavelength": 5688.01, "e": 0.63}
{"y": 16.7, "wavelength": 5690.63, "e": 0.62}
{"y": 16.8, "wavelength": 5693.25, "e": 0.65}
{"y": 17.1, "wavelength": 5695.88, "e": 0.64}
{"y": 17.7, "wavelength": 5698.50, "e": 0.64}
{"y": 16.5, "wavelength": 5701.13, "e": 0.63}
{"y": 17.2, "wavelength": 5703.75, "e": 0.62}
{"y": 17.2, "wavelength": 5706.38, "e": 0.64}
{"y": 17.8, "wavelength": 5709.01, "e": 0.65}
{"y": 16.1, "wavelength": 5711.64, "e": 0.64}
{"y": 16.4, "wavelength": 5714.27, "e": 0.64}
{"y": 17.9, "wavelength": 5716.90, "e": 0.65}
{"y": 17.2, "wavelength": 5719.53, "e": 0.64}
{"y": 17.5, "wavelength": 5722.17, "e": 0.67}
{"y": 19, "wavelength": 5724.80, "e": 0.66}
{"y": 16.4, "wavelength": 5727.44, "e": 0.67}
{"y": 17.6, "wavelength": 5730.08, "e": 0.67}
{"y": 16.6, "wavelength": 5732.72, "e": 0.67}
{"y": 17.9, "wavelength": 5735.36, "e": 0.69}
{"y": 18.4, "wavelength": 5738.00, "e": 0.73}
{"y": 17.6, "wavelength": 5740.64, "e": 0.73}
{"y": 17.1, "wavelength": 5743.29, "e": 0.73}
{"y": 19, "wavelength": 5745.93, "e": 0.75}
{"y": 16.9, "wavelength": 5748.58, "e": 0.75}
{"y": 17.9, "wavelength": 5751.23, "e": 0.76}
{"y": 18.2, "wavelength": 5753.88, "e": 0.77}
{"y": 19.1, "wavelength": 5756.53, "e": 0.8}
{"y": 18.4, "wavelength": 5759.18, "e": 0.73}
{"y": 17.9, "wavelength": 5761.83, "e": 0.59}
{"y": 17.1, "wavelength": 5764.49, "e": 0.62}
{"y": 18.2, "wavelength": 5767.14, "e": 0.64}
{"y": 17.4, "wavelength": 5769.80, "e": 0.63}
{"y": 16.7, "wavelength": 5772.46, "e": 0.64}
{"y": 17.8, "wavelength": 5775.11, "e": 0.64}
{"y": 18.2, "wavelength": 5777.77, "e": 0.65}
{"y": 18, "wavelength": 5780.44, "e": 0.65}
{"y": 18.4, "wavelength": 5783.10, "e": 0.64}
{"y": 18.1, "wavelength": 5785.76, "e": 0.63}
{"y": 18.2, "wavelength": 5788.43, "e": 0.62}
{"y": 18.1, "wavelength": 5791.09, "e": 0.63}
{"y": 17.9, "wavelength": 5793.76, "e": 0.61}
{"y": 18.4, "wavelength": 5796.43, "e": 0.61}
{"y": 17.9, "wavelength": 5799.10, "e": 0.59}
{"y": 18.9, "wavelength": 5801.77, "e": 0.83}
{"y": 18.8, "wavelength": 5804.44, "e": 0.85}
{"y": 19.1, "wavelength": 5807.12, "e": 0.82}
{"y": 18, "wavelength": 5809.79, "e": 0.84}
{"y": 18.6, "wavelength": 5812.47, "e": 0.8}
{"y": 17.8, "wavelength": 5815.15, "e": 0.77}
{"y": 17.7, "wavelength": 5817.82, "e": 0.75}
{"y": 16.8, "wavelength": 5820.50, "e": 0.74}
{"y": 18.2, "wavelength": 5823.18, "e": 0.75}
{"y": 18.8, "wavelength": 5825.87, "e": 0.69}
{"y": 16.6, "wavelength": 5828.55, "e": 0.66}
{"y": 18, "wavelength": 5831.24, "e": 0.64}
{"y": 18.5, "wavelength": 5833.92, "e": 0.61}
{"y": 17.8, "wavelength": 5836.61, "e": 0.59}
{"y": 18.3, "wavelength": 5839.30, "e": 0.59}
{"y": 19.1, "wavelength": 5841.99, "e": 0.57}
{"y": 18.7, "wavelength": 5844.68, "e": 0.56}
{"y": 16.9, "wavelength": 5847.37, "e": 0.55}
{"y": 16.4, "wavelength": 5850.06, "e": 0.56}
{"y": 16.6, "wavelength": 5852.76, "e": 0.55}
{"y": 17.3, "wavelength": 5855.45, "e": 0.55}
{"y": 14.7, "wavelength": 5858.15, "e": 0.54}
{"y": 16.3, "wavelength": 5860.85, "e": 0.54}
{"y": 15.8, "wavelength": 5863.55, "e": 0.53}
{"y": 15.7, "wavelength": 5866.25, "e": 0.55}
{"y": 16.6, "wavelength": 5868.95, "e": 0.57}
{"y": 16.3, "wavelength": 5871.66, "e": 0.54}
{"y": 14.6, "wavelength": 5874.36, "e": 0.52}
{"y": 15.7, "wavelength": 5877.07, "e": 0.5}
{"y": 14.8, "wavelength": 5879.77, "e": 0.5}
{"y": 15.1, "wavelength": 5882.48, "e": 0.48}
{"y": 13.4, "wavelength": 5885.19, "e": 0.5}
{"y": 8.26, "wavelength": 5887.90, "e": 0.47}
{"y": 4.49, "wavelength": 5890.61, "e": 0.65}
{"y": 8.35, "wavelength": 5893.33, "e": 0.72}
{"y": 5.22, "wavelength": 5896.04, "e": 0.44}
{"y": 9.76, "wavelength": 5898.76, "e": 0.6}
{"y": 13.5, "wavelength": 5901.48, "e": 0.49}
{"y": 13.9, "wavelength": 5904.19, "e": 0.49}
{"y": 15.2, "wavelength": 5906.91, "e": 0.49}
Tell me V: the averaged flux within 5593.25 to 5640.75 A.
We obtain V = 14.9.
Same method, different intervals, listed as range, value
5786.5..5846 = 18.2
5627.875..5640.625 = 15.1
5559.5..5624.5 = 15.2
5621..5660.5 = 15.7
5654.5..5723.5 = 16.7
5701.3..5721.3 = 17.1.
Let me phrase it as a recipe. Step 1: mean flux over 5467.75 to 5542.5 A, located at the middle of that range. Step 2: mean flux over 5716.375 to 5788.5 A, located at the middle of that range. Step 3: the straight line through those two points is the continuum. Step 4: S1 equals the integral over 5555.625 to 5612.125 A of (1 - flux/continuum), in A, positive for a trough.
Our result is 1.3 A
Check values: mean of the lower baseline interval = 14.6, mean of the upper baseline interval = 17.8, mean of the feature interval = 15.3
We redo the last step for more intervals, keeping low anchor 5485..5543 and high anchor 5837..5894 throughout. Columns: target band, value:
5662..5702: -4.3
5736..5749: -2.5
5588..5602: 0.9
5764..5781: -3.0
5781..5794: -2.8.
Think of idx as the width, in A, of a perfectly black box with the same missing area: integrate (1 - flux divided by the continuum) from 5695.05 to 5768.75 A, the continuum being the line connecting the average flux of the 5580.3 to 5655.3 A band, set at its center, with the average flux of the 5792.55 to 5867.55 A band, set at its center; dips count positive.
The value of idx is -4.95 A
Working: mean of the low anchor 15.1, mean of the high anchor 17.6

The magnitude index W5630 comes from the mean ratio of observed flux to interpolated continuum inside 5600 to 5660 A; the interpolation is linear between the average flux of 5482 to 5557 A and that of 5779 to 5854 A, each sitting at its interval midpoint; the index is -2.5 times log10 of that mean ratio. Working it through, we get 0.05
